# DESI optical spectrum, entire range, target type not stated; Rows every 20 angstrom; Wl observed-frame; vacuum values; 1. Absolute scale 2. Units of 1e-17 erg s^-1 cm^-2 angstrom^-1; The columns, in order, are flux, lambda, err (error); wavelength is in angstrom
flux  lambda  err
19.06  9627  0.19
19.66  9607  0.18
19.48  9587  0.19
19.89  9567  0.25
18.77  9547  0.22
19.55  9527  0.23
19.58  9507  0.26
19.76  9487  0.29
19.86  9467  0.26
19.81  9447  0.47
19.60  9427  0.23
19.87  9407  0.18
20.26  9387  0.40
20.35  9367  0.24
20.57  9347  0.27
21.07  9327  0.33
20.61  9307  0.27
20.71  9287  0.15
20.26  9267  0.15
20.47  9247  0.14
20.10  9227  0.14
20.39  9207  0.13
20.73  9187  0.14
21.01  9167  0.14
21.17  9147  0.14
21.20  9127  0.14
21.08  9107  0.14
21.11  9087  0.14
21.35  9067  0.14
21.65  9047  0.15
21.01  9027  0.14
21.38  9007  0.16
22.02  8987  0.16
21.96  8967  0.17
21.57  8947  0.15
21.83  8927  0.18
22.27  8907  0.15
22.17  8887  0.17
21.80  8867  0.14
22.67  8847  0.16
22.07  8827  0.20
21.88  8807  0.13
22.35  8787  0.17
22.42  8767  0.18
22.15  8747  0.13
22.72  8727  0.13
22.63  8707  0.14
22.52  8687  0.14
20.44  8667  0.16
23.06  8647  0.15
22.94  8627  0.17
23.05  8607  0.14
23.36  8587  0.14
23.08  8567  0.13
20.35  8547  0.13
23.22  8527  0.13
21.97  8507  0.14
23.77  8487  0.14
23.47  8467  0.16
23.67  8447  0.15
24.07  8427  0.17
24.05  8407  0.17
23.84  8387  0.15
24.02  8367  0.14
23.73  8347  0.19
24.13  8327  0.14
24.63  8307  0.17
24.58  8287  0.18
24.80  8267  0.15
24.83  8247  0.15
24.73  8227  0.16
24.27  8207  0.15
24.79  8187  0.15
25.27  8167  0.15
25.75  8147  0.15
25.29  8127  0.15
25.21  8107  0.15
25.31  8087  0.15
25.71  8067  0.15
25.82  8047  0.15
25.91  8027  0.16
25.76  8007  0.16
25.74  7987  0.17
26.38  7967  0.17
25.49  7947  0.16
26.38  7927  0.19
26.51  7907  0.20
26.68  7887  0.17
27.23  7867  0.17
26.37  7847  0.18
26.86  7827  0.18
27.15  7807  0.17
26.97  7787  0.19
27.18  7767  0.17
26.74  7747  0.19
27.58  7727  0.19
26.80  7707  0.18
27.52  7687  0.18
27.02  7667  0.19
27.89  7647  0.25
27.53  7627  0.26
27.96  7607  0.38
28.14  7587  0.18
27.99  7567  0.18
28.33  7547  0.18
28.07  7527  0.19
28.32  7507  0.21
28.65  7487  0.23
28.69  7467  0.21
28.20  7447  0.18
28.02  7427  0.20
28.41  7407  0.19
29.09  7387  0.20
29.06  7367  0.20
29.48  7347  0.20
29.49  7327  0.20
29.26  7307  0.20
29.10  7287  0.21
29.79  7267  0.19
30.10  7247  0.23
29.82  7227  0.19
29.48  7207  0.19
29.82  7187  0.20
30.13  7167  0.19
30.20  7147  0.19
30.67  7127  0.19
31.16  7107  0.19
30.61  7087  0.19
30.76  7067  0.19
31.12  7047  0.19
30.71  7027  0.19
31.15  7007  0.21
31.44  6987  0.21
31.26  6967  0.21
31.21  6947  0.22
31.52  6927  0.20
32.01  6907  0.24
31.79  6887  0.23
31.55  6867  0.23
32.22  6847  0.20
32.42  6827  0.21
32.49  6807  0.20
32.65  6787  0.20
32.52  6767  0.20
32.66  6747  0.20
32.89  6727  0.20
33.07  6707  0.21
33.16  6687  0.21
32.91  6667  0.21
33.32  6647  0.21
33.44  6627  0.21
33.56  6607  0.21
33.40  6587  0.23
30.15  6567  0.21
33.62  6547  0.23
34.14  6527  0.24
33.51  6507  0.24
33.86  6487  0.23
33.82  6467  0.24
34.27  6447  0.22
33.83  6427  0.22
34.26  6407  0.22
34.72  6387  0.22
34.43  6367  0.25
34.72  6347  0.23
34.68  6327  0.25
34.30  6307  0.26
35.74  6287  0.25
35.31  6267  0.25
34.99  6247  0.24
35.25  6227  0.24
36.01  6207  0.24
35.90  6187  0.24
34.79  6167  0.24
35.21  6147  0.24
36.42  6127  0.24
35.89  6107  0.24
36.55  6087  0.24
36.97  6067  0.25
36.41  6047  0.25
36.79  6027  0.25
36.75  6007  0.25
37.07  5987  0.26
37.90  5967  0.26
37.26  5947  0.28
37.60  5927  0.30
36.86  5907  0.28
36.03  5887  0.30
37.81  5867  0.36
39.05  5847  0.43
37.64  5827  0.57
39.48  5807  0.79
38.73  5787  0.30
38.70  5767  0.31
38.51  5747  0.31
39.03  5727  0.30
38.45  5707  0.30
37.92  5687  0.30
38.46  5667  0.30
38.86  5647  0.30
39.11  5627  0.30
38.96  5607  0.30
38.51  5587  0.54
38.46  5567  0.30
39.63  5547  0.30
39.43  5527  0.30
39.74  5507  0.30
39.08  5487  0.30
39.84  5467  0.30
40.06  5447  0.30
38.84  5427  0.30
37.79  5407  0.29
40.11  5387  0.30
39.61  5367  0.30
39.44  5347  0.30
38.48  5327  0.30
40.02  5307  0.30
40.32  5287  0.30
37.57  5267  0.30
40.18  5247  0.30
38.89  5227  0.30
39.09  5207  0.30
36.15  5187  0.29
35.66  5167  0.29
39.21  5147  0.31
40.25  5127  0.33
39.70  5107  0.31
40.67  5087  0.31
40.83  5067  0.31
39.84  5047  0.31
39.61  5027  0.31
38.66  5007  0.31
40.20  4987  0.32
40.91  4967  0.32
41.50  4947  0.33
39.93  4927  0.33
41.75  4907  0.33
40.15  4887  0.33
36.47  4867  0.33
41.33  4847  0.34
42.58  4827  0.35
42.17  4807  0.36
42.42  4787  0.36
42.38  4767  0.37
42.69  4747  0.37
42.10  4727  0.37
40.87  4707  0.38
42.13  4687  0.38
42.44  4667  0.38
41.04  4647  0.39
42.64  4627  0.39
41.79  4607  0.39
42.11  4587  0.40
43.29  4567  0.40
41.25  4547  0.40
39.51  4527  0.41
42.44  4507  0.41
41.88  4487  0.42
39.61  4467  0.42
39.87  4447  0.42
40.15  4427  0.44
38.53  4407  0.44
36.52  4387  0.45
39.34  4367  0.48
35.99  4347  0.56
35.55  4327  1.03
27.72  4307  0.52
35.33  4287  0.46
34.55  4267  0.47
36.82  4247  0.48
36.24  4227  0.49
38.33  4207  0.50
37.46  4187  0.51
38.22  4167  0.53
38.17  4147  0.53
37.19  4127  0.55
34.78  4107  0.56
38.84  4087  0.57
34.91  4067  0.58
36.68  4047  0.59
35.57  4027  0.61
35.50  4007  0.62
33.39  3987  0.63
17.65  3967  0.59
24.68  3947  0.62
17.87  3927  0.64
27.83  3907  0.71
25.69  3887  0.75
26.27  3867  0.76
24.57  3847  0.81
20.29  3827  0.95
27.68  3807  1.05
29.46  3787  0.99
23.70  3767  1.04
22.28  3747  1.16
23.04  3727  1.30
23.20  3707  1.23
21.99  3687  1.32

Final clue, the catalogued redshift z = 0.000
